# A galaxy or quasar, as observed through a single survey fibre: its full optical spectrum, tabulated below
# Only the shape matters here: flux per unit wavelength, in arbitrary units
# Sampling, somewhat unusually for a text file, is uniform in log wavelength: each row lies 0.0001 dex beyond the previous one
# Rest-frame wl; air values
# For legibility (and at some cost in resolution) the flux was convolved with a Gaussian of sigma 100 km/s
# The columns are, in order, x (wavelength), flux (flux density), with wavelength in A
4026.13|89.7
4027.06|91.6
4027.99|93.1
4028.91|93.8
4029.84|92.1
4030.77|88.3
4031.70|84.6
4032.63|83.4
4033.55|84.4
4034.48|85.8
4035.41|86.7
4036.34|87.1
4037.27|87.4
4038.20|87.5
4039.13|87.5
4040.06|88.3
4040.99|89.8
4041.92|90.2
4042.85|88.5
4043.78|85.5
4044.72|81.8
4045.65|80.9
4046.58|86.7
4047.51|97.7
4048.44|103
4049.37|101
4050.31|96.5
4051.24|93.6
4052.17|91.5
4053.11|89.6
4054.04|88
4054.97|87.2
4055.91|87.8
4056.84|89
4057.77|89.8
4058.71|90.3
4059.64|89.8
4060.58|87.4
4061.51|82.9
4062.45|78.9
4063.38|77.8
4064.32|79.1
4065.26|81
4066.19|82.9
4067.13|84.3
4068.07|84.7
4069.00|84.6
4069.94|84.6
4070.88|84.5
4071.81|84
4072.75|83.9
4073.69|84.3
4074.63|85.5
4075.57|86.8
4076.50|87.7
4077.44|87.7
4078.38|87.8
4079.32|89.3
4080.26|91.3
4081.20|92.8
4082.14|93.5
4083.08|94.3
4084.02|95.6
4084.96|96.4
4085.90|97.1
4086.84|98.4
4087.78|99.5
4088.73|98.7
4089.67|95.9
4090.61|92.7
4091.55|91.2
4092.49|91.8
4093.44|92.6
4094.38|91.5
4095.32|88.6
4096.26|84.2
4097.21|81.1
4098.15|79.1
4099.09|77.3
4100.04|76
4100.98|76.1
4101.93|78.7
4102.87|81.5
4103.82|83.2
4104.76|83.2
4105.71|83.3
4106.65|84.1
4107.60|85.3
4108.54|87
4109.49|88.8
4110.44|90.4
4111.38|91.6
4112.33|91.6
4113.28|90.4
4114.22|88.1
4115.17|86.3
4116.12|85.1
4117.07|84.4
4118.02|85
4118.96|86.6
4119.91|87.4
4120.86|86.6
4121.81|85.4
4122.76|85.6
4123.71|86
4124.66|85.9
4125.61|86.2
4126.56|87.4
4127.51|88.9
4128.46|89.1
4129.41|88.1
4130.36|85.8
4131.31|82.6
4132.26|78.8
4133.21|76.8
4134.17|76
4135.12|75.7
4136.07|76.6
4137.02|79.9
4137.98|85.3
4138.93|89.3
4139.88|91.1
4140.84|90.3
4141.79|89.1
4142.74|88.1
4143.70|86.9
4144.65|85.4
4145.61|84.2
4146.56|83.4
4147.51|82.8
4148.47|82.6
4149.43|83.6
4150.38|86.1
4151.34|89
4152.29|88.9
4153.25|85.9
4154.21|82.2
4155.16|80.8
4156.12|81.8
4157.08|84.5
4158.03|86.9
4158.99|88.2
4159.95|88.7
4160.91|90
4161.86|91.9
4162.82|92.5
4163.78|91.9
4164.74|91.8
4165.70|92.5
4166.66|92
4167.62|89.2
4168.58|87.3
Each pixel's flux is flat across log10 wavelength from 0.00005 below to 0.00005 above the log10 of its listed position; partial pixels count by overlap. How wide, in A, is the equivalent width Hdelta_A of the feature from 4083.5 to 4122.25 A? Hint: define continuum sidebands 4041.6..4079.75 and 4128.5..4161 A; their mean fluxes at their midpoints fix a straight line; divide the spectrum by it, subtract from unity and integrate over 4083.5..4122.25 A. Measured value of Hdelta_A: -0.83 A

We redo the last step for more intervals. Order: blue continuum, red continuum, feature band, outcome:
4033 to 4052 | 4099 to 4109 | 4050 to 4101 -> -1.70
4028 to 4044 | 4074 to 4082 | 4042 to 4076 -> 0.48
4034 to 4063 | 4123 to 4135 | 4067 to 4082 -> 0.11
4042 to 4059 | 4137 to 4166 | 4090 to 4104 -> 0.69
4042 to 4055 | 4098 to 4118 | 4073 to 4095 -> -1.30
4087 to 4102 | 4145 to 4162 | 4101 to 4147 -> 0.70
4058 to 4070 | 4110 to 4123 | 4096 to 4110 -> 0.75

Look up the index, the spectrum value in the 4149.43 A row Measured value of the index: 83.6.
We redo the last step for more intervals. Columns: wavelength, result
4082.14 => 93.5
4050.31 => 96.5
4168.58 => 87.3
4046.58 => 86.7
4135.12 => 75.7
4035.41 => 86.7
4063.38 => 77.8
